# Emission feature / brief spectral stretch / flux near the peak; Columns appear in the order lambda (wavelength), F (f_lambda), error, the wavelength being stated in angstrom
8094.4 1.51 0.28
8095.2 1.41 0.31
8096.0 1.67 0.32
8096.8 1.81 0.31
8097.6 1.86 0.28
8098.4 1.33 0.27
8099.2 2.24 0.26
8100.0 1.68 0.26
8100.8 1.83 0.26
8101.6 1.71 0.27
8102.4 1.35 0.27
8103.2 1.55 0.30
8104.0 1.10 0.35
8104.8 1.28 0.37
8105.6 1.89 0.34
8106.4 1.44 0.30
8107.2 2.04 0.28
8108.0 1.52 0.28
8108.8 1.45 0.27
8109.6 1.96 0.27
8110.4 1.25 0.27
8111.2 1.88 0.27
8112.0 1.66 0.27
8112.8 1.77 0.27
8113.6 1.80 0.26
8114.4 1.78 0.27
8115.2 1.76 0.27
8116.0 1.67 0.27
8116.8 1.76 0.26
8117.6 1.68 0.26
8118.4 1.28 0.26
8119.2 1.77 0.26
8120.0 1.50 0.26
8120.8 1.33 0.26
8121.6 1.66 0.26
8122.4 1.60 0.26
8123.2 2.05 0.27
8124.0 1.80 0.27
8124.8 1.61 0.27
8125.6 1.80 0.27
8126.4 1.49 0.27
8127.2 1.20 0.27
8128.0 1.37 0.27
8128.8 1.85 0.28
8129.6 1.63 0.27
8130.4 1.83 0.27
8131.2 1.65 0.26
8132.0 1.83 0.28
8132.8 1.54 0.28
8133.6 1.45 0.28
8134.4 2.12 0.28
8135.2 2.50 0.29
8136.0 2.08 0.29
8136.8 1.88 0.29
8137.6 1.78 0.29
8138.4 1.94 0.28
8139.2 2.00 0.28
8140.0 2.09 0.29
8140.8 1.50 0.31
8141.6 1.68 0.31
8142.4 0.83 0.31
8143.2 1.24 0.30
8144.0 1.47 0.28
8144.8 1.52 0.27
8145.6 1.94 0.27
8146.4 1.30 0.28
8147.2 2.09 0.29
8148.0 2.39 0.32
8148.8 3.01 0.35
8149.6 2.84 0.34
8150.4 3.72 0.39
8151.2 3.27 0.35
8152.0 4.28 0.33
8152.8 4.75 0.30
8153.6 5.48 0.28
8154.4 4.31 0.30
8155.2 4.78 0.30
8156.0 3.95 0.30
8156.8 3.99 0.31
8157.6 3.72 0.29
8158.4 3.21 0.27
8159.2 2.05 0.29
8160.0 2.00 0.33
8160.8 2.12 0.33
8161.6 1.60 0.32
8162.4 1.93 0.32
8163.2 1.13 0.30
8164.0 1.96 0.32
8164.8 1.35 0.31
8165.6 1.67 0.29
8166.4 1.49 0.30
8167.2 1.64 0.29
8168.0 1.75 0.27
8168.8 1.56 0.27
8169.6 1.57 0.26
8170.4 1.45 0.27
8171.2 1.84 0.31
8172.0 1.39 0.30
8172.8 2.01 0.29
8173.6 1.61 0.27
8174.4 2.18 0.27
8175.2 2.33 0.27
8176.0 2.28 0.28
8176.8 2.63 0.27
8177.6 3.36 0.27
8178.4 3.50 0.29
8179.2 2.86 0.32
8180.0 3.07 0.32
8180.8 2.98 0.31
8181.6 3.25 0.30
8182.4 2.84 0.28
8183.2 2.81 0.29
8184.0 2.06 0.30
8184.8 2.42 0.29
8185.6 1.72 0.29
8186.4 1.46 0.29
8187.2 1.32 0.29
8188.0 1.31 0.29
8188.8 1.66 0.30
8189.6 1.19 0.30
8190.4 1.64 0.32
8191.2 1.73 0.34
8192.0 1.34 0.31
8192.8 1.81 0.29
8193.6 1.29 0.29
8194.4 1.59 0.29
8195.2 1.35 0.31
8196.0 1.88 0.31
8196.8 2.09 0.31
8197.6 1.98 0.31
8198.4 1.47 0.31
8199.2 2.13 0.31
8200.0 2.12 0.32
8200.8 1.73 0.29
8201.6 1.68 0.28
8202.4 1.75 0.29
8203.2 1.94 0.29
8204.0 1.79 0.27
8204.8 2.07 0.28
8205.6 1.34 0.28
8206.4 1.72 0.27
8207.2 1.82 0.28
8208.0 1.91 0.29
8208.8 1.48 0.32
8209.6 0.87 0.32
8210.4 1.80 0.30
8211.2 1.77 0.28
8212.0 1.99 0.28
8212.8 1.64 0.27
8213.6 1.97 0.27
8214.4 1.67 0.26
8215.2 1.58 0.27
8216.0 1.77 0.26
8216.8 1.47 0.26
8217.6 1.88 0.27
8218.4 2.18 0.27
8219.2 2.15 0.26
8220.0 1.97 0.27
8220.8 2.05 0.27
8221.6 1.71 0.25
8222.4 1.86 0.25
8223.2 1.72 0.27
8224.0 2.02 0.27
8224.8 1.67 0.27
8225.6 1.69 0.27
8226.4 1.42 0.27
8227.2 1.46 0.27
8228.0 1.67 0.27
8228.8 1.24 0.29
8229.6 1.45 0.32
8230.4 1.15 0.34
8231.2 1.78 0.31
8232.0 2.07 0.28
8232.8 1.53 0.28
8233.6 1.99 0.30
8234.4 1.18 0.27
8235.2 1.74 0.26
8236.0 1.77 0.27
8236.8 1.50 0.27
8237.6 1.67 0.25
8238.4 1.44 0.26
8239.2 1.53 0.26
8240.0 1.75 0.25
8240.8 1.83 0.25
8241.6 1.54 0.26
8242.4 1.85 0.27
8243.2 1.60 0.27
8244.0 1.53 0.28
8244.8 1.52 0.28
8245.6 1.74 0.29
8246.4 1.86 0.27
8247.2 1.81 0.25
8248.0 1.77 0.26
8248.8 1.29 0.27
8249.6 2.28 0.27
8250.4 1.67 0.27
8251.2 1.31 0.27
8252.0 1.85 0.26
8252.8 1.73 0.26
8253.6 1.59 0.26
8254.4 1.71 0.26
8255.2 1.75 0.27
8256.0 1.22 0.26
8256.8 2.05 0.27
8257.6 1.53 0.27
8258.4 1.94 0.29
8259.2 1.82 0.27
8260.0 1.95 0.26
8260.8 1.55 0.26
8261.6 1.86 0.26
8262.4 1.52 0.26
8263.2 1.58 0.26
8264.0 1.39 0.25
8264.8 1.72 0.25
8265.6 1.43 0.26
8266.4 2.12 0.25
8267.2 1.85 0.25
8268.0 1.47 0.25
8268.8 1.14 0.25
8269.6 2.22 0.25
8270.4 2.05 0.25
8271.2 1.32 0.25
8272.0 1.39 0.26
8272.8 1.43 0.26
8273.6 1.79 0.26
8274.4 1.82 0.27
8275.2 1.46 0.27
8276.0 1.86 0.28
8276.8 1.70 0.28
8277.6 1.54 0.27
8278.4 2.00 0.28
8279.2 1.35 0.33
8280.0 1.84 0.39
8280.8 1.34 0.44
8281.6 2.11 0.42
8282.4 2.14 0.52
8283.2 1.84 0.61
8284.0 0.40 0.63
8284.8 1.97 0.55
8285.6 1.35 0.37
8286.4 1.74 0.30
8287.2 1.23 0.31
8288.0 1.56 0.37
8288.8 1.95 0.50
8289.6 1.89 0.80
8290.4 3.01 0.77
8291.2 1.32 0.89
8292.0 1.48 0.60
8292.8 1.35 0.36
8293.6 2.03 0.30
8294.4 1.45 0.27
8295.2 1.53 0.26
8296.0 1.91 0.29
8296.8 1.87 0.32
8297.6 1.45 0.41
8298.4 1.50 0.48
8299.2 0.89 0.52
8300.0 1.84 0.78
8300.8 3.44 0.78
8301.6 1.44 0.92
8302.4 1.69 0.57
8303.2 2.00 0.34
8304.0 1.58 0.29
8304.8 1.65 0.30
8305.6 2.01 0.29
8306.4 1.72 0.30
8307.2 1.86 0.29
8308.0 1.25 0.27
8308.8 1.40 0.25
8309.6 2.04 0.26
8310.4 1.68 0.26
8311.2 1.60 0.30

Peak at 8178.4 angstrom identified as [N II]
